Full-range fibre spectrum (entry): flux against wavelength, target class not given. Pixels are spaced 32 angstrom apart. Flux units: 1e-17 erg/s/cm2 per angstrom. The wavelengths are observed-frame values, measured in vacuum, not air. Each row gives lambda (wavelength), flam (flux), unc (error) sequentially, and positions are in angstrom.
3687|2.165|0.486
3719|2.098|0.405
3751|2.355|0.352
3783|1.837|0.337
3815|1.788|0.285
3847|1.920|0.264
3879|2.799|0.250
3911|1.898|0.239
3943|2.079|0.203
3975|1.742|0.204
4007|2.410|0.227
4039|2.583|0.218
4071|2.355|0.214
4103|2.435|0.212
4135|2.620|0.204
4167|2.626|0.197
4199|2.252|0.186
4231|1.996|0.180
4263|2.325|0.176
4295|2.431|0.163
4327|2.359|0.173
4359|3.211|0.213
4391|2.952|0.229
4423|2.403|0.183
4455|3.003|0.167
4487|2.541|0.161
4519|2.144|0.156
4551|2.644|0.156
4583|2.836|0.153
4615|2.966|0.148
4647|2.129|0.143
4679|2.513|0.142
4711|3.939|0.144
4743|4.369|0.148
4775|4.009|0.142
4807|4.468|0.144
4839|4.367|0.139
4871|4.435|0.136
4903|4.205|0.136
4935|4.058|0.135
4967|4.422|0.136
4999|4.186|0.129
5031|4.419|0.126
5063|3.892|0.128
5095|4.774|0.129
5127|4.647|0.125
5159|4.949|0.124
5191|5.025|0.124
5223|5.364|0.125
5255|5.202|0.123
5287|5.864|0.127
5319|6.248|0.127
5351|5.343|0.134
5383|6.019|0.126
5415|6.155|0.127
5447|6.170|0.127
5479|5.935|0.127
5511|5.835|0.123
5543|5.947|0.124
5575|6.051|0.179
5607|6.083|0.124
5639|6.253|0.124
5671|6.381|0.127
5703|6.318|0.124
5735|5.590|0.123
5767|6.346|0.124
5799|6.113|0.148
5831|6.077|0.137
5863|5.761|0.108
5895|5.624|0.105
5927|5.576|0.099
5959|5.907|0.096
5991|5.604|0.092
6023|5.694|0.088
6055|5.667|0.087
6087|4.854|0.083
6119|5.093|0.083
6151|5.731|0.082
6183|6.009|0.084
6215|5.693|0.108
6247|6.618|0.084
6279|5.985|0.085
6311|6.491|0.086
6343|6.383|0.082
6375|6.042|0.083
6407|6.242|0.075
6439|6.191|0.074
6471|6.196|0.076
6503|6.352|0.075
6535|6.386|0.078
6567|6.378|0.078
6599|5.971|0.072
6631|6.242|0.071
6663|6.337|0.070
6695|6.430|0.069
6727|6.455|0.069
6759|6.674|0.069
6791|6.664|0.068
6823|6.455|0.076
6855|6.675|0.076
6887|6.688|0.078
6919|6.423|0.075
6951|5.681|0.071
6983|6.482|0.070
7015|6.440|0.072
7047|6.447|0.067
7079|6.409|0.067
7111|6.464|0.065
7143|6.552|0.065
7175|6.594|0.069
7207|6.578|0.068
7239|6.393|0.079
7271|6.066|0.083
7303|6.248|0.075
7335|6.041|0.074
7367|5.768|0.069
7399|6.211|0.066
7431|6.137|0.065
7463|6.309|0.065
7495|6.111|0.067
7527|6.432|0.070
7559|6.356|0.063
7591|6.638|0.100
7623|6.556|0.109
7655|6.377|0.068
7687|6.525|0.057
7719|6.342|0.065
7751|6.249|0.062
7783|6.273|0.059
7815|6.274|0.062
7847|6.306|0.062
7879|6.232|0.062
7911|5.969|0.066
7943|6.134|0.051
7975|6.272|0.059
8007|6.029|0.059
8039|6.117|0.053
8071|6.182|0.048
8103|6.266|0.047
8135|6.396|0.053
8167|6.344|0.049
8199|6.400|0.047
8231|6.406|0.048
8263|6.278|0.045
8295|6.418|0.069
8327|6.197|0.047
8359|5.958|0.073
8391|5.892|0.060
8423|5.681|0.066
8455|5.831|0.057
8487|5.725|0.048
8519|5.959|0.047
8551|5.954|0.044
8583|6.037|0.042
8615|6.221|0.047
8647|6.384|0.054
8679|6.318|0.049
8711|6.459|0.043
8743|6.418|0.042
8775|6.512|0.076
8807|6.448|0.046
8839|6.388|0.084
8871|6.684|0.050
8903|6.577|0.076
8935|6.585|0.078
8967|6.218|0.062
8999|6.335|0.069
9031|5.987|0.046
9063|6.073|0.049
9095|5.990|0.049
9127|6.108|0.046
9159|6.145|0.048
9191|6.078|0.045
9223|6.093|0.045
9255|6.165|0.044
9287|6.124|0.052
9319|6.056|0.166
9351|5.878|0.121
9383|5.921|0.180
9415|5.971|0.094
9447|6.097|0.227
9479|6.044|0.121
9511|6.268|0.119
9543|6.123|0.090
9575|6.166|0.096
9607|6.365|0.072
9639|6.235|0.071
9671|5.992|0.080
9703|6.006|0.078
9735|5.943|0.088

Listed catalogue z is 0.178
